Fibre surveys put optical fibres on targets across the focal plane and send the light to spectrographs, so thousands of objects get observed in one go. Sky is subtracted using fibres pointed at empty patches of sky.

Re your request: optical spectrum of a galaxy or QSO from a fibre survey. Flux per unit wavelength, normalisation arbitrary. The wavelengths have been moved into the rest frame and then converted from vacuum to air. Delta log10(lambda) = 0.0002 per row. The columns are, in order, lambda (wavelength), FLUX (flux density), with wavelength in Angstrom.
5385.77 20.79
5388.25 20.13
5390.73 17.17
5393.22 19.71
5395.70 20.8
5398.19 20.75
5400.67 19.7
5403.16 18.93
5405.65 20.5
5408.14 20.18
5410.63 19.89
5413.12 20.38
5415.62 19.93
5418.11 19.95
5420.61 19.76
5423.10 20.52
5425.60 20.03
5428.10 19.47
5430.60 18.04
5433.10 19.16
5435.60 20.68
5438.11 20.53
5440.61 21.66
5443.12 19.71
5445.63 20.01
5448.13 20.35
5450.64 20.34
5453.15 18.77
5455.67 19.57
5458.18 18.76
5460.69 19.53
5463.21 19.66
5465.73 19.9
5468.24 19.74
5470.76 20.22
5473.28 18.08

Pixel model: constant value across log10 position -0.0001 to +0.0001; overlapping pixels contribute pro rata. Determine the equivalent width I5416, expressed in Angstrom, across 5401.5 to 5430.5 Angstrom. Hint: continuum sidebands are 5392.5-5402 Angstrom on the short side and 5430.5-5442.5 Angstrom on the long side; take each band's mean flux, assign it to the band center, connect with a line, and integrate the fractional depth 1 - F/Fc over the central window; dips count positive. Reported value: 0.5 Angstrom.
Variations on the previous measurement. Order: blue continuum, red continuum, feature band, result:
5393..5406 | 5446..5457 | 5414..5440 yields 0.07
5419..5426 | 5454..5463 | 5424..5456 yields -0.29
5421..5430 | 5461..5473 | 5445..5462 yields 0.13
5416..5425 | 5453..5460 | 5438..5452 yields -0.72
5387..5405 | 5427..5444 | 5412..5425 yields -0.21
